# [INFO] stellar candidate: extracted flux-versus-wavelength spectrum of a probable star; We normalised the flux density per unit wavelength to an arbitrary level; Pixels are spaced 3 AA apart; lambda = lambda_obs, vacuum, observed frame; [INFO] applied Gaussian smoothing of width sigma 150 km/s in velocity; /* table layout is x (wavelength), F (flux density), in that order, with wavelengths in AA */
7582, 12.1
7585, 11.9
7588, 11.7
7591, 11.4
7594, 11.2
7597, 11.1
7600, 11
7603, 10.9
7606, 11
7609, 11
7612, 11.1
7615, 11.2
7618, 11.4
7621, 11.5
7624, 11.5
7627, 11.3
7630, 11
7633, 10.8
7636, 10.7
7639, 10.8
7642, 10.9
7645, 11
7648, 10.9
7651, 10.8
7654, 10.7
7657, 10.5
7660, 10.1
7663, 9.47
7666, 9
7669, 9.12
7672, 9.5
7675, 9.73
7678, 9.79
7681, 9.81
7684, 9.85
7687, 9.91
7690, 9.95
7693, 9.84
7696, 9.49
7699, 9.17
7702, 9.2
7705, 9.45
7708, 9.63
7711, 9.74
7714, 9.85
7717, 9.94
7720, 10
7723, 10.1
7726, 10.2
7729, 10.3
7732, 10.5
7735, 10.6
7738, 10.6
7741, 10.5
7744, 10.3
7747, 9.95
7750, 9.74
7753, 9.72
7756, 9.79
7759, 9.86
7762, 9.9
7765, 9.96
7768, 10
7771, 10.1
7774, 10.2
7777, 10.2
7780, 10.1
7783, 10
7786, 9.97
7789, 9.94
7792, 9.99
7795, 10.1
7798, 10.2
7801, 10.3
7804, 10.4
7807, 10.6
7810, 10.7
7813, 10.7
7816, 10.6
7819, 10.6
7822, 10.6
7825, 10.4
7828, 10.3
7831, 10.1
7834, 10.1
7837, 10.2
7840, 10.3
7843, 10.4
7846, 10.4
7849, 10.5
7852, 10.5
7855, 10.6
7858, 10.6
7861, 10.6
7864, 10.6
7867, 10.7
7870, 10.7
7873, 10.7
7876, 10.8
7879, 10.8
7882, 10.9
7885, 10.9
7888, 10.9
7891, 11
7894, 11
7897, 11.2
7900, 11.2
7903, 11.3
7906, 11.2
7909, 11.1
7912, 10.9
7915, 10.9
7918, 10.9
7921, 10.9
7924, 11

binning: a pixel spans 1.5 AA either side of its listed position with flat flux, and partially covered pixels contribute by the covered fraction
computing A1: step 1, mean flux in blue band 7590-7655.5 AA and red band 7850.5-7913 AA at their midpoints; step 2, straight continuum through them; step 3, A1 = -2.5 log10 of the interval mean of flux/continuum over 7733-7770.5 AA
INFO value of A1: 0.091 mag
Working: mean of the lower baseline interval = 11.1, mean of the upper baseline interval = 10.9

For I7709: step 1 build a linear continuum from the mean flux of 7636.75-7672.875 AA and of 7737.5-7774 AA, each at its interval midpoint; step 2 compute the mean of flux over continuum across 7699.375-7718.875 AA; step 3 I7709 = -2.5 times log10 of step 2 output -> 0.06 mag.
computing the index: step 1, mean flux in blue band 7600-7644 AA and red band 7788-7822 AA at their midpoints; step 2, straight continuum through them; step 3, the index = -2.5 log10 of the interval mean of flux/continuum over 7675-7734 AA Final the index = 0.10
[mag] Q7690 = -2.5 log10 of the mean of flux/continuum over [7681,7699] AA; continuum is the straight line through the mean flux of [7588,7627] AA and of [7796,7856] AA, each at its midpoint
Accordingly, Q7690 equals 0.12 mag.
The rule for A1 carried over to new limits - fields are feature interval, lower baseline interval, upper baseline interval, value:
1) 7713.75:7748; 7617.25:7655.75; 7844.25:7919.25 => 0.071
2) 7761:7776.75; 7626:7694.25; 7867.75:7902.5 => 0.054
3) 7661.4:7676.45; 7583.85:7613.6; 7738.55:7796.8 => 0.147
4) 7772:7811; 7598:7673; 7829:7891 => 0.043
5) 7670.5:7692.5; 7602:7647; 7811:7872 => 0.118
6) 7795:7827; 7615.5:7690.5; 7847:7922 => 0.023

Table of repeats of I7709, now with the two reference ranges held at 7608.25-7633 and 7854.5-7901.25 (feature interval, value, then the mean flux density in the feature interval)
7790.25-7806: 0.077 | 10.2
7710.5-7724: 0.119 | 9.93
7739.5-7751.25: 0.093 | 10.1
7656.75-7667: 0.151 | 9.72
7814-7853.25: 0.052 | 10.4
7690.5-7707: 0.174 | 9.47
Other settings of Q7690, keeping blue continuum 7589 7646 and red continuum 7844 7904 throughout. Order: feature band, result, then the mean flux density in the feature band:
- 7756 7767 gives 0.11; 9.9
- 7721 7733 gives 0.07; 10.3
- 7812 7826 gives 0.03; 10.6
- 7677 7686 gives 0.13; 9.82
